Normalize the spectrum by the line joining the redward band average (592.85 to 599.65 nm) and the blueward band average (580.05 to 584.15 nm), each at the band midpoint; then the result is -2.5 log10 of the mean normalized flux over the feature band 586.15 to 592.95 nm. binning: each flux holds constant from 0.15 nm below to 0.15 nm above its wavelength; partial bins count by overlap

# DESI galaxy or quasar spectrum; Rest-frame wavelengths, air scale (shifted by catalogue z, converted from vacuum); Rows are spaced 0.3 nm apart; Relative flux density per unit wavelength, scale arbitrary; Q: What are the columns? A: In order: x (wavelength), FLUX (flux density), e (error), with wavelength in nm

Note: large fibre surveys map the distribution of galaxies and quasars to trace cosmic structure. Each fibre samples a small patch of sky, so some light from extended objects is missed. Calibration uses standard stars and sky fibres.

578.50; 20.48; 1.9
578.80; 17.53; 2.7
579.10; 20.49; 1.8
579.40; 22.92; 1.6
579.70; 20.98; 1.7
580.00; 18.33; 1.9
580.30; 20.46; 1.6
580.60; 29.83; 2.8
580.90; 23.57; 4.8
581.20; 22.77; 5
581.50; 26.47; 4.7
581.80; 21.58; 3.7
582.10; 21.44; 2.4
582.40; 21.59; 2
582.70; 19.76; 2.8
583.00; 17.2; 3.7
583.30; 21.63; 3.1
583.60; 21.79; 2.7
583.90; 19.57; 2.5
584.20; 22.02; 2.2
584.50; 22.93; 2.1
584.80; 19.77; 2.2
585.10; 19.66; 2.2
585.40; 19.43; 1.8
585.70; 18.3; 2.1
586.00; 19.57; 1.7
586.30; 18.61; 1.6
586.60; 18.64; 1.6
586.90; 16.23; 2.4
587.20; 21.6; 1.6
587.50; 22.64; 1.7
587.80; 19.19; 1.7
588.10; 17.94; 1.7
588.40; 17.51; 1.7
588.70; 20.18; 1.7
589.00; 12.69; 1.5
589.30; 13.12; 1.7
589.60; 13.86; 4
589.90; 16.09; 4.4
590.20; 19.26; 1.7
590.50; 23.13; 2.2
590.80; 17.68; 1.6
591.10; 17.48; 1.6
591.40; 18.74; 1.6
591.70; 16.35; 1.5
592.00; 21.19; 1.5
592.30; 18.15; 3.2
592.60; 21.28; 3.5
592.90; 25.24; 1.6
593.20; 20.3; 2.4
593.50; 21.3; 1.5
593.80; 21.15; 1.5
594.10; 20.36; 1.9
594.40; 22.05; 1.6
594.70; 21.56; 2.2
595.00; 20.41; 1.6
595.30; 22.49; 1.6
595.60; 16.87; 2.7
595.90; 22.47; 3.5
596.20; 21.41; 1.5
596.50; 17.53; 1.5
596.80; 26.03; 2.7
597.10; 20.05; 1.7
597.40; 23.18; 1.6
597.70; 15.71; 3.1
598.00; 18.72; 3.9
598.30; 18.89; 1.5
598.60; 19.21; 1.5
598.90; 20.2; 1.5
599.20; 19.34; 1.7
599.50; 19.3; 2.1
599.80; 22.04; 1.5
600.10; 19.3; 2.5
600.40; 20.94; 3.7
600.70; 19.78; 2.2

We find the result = 0.15 mag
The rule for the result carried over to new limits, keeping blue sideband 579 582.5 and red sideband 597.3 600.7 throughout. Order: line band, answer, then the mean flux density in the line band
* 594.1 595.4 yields -0.06 mag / 21.4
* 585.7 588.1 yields 0.12 mag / 19.3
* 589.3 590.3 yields 0.32 mag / 15.8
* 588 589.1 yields 0.23 mag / 17.2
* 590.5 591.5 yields 0.12 mag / 18.7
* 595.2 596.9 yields -0.04 mag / 20.9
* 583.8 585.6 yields 0.07 mag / 20.5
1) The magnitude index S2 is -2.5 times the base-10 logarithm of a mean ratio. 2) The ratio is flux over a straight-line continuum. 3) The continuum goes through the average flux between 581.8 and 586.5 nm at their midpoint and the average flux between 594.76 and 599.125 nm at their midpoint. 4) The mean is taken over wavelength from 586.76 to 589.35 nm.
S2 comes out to 0.12 mag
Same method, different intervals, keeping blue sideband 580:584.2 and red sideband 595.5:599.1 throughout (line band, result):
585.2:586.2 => 0.13 mag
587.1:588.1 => 0.03 mag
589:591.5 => 0.22 mag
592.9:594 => -0.05 mag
